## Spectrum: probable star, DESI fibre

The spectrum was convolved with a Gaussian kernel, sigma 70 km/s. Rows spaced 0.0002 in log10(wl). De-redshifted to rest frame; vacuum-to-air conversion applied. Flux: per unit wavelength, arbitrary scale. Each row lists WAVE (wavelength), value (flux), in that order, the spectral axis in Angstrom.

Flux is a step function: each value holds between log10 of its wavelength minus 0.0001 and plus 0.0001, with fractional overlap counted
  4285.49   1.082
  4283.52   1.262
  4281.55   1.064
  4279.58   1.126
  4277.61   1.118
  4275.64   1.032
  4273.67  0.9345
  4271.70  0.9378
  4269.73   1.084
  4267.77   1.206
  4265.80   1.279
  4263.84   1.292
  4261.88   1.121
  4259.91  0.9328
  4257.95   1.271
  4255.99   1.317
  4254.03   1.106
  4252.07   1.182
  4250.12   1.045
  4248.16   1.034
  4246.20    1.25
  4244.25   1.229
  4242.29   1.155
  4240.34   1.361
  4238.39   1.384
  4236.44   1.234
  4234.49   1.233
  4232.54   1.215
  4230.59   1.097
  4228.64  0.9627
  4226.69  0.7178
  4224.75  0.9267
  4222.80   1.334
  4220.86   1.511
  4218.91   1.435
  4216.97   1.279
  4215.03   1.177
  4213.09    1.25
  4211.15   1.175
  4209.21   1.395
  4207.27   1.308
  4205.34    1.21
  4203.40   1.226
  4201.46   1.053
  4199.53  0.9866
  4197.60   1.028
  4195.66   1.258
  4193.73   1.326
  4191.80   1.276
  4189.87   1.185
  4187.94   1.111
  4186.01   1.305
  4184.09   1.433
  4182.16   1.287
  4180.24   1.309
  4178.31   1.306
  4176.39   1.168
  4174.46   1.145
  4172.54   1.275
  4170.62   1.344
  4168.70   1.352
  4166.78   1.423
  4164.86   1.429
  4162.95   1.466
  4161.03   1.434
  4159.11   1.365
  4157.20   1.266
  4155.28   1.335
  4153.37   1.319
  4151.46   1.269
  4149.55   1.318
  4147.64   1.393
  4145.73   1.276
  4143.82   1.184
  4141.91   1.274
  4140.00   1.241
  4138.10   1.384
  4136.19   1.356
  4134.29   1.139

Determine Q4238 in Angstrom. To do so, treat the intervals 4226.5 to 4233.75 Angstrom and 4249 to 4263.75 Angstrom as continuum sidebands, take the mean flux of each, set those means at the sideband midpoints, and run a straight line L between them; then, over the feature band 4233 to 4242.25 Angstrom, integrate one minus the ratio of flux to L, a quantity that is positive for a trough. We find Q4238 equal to -1.9 Angstrom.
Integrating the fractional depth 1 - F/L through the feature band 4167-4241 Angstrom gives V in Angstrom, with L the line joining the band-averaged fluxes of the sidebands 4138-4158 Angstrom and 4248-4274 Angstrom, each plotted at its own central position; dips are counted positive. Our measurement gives -0.9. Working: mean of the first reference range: 1.29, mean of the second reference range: 1.13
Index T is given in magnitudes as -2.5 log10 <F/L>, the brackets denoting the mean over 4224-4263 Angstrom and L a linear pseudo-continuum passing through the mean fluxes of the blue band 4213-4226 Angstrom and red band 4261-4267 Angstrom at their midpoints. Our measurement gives 0.10 mag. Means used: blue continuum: 1.26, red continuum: 1.23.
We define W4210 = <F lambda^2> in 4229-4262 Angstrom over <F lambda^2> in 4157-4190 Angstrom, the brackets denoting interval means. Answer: 0.9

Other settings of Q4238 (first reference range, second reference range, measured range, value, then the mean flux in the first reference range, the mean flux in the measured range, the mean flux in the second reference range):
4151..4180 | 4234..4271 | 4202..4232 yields 1.21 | 1.33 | 1.2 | 1.19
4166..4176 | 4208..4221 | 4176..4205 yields 1.84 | 1.3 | 1.22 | 1.3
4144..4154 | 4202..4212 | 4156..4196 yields -0.84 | 1.31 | 1.31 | 1.25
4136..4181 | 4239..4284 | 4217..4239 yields 0.27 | 1.32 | 1.19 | 1.15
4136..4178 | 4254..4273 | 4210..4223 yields -0.88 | 1.32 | 1.31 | 1.15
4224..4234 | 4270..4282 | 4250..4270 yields -2.97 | 0.997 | 1.18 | 1.04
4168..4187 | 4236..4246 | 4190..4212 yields 1.40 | 1.29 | 1.2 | 1.27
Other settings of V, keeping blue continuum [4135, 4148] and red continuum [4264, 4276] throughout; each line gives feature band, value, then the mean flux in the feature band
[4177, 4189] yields -0.6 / 1.29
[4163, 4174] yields -1.0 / 1.36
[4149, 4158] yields -0.2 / 1.3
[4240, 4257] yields -0.8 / 1.18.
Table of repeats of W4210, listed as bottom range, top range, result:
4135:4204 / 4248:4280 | 0.92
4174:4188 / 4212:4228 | 0.96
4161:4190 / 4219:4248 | 0.93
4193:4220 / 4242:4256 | 0.96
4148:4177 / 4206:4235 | 0.93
